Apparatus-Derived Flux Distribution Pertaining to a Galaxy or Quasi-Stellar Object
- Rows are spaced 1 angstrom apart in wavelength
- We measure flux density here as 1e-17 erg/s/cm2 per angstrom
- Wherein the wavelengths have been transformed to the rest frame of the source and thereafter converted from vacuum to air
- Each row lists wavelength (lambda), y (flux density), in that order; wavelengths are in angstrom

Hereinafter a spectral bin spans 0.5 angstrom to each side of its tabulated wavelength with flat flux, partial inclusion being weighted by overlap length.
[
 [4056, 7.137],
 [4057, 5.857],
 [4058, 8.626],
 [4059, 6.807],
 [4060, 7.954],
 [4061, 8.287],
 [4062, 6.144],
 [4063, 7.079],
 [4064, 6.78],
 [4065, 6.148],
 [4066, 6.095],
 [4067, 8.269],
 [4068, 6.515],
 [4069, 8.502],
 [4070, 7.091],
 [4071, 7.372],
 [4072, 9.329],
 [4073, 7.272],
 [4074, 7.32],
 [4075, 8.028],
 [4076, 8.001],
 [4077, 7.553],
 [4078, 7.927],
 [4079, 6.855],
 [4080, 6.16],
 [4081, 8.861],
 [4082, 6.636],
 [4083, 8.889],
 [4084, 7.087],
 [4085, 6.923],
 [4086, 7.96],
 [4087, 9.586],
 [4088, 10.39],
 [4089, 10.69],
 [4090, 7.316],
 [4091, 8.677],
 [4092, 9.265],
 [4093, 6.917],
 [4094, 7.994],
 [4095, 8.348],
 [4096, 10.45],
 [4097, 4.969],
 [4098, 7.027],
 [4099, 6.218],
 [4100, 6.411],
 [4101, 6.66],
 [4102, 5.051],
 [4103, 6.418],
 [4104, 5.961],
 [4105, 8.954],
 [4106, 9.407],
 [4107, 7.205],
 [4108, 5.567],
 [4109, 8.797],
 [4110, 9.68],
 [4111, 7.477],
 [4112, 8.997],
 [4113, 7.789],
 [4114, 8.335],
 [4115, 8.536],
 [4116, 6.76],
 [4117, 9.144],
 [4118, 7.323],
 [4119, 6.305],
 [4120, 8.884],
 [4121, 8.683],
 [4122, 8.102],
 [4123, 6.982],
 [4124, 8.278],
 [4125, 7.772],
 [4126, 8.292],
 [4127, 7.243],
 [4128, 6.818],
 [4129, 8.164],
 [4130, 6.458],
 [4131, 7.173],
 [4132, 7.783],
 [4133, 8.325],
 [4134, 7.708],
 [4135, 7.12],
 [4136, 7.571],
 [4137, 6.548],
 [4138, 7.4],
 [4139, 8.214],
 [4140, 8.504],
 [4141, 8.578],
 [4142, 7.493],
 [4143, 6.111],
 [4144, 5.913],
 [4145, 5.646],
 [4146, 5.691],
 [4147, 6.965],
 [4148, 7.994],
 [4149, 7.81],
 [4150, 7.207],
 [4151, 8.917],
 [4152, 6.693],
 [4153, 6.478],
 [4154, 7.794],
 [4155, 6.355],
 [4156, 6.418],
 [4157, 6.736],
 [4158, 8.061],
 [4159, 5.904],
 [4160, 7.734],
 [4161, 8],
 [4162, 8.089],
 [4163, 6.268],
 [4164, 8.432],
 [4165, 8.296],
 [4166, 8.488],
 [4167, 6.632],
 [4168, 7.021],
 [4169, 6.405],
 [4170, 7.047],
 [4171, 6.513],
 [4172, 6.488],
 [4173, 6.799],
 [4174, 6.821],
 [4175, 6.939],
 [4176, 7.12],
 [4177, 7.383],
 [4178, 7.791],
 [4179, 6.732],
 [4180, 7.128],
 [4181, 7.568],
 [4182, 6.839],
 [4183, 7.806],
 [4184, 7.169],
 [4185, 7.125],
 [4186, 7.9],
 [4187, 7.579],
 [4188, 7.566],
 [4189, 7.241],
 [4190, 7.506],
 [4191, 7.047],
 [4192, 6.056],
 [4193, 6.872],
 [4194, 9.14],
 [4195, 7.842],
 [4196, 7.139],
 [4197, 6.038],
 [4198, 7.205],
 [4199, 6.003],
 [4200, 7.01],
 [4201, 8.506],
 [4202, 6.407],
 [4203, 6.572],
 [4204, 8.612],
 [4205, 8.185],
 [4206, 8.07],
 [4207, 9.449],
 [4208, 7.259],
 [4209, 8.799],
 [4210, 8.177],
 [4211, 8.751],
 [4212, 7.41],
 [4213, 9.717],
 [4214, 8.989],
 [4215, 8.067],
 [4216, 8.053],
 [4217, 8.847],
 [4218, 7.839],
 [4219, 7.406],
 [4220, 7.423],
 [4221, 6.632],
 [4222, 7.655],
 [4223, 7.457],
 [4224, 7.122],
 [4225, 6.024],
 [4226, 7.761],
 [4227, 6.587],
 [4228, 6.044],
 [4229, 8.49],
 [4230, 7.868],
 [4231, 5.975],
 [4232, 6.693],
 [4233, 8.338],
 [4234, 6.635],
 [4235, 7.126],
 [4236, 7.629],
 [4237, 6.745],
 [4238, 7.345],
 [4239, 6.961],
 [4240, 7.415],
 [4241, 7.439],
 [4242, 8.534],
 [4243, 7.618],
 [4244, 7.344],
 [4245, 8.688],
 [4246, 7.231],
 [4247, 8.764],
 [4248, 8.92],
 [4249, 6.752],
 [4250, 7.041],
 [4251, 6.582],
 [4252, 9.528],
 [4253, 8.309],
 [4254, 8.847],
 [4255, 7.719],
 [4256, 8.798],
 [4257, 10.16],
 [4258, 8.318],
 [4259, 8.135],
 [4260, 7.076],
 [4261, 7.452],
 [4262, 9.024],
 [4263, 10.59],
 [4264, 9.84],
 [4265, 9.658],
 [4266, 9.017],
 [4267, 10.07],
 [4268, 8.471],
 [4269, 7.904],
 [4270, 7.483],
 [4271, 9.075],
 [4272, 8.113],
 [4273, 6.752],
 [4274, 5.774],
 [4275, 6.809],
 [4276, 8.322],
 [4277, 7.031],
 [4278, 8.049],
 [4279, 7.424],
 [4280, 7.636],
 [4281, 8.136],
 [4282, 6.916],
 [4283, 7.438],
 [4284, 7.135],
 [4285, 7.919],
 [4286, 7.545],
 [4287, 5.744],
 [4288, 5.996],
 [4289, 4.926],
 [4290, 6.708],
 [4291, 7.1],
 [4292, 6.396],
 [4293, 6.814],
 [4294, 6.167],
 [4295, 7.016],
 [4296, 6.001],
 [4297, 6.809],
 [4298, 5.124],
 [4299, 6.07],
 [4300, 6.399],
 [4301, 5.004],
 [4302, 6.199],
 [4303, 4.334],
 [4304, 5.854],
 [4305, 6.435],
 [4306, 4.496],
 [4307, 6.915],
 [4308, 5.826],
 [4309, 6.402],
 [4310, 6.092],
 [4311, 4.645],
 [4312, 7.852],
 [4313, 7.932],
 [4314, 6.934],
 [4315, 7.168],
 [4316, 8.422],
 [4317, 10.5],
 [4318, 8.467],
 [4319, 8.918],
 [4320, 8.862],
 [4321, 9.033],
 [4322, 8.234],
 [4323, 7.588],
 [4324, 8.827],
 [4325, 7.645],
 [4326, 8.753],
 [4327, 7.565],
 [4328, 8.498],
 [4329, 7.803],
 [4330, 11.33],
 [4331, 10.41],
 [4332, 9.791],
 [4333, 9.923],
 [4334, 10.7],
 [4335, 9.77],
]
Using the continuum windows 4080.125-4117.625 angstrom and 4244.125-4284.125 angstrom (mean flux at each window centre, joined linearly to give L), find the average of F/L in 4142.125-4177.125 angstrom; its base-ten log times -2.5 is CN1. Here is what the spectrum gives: 0.13 mag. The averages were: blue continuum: 7.86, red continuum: 8.13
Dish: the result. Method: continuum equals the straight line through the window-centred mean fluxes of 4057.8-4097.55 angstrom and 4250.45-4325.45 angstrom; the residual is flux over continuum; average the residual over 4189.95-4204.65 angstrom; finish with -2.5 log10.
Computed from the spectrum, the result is 0.06 mag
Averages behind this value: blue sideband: 7.77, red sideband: 7.45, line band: 7.2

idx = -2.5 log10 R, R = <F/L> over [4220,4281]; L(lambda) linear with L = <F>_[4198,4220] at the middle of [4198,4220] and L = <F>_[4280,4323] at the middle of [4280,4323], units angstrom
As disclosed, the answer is -0.051 mag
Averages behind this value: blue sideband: 7.97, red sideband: 6.85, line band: 7.81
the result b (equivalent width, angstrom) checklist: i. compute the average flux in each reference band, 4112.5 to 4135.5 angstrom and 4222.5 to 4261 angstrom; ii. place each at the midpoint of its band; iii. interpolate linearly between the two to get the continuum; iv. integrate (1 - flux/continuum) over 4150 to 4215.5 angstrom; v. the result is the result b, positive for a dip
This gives 2.2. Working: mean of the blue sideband 7.74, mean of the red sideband 7.63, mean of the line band 7.43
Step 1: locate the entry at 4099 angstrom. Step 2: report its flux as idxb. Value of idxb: 6.218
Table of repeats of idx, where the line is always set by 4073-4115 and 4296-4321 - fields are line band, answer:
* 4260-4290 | -0.12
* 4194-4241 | -0.05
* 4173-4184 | 0.03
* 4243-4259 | -0.16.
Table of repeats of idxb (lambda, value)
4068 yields 6.515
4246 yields 7.231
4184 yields 7.169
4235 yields 7.126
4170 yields 7.047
